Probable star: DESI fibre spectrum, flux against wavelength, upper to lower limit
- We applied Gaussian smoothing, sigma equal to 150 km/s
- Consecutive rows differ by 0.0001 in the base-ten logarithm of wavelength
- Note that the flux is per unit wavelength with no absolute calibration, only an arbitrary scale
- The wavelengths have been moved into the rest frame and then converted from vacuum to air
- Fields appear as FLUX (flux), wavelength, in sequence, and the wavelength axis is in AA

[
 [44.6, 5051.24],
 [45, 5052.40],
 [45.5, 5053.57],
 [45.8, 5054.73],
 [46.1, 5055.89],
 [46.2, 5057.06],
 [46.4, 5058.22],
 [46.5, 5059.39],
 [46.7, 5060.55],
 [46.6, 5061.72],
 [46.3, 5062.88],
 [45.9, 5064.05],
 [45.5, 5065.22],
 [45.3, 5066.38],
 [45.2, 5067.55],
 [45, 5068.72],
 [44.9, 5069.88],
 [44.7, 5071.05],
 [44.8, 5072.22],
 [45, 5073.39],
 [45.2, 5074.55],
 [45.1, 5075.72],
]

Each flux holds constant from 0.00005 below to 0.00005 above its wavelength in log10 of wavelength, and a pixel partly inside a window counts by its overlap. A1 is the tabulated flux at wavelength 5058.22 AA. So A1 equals 46.4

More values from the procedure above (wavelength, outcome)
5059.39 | 46.5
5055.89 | 46.1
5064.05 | 45.9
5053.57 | 45.5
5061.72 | 46.6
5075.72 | 45.1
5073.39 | 45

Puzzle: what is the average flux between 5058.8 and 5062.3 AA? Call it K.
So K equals 46.6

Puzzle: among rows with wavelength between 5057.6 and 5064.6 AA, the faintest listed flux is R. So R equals 45.9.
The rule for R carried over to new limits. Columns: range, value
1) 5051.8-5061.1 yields 45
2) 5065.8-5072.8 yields 44.7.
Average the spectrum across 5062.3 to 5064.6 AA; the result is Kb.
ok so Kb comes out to 46.1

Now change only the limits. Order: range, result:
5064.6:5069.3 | 45.3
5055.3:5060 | 46.3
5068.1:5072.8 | 44.8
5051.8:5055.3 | 45.4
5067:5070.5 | 45.1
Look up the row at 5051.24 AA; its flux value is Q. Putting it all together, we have 44.6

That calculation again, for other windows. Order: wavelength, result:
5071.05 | 44.7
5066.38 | 45.3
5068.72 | 45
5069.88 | 44.9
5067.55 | 45.2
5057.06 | 46.2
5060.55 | 46.7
